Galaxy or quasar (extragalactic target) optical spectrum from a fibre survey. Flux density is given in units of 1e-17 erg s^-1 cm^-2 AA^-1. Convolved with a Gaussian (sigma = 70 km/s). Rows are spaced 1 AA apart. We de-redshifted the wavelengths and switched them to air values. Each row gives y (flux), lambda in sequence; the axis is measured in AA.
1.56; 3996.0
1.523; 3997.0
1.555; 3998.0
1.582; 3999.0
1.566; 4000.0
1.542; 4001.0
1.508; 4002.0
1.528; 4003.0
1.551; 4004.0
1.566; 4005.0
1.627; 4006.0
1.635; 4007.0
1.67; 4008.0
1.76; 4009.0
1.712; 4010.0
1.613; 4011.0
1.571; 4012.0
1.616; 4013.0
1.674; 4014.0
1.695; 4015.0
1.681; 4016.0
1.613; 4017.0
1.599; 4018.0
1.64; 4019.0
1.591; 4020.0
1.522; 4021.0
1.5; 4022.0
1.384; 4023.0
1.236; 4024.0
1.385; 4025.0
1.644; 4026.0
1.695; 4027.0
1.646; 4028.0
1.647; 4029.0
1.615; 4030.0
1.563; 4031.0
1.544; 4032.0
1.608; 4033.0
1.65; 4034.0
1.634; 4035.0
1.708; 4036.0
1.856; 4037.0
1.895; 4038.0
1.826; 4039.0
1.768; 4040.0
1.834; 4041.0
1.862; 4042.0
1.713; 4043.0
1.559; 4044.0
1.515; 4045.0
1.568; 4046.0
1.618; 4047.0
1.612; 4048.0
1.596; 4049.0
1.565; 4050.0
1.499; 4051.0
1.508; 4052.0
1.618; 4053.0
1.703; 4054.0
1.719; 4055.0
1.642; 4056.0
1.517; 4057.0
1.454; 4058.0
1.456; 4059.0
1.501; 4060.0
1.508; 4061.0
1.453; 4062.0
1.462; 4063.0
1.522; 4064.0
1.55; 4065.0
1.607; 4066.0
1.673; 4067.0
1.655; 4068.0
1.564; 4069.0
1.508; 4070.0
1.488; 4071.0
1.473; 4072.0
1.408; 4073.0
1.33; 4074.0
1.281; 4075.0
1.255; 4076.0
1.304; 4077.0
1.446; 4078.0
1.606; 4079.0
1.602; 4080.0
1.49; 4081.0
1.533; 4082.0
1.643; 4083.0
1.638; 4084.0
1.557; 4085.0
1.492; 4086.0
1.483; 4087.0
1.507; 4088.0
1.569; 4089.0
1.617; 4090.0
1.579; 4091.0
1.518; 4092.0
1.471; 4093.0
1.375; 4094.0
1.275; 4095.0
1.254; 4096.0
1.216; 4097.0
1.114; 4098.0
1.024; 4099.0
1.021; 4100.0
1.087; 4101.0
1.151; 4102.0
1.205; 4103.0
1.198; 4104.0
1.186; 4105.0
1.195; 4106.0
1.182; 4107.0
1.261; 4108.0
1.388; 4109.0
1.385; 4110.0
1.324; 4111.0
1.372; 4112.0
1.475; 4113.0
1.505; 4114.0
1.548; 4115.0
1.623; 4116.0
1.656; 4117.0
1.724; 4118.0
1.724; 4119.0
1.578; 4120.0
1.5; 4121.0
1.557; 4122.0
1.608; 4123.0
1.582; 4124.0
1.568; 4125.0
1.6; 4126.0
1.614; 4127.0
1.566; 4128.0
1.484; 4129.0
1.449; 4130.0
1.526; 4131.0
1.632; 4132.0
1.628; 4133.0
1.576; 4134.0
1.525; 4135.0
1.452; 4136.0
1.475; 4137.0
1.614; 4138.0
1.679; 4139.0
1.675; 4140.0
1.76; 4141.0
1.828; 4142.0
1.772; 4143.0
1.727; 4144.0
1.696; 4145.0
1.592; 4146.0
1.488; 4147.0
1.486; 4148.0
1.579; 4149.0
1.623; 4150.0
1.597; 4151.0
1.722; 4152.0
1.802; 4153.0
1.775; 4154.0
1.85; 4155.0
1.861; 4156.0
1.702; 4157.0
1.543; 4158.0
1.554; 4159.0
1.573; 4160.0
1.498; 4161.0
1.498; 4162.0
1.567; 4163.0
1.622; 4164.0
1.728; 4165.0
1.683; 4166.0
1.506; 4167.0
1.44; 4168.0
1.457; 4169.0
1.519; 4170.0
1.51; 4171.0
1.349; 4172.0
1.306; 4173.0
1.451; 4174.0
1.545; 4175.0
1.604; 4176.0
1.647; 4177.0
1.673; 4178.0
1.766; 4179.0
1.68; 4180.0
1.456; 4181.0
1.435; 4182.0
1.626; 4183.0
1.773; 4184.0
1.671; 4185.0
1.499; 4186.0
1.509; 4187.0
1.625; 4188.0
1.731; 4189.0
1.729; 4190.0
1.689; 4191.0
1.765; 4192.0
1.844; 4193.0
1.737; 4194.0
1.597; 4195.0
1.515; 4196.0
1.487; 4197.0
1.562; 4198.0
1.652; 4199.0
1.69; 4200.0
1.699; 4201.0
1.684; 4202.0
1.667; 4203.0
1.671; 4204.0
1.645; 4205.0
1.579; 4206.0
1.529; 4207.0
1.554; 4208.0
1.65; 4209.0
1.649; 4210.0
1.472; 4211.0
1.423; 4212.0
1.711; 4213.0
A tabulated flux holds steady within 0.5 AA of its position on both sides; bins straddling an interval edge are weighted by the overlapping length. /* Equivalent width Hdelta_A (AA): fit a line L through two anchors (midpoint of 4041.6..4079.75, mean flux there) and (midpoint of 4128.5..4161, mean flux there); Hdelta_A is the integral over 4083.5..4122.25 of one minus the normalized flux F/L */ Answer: 4.54 AA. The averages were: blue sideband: 1.53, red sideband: 1.63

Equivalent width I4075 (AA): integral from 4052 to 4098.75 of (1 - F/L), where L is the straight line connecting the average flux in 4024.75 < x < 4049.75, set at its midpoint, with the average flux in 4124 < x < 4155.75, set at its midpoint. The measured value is 4.5 AA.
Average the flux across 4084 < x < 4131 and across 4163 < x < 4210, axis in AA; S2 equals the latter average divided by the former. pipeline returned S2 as 1.1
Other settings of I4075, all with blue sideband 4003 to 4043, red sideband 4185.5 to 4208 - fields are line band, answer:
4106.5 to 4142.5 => 2.0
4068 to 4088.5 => 1.9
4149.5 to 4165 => -0.2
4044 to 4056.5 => 0.3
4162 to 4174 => 0.9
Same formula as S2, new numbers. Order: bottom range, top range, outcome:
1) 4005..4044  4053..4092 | 0.93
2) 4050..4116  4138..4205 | 1.13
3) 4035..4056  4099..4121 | 0.82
